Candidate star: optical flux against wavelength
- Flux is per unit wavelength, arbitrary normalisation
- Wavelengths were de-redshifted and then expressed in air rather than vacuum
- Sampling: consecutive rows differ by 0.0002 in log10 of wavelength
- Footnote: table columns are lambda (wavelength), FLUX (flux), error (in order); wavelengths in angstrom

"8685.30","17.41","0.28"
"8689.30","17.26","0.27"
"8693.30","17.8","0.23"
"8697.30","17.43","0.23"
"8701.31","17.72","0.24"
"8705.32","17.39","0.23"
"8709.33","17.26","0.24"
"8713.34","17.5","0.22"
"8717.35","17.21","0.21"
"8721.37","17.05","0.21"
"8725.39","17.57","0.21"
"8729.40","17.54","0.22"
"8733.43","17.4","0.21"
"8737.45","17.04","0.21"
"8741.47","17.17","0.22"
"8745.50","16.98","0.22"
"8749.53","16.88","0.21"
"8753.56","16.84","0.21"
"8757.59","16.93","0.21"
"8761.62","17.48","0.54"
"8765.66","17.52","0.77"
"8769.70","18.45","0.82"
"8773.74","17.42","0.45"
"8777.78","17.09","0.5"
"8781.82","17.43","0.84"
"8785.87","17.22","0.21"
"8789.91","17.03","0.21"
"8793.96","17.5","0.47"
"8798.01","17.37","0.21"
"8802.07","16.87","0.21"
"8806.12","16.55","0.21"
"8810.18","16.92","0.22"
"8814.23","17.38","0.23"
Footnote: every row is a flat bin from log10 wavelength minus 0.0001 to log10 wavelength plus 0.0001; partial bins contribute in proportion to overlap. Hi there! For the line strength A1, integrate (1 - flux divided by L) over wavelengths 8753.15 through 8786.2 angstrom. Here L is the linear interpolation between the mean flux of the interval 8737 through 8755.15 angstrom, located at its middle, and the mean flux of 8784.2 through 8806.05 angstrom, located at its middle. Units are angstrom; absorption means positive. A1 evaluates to -0.68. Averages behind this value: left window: 17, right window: 17.1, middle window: 17.4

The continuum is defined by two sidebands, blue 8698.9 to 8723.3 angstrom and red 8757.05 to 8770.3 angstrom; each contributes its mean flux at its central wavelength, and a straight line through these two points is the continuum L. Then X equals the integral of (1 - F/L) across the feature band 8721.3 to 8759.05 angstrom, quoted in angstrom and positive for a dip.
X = 0.7 angstrom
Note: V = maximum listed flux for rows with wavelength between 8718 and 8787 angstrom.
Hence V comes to 18.45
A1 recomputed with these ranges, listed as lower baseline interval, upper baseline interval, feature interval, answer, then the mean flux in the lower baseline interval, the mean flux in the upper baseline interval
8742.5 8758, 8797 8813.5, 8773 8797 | -0.5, 16.9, 16.9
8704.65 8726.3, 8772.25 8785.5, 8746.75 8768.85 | 0.1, 17.3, 17.3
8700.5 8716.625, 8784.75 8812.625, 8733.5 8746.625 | 0.1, 17.4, 17.1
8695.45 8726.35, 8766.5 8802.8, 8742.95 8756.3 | 0.4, 17.4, 17.4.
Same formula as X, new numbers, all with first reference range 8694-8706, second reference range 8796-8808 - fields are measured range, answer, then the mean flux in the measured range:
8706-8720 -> 0.1 angstrom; 17.3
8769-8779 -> -0.3 angstrom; 17.6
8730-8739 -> 0.0 angstrom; 17.3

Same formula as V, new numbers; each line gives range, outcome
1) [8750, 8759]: 16.93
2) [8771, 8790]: 17.43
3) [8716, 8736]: 17.57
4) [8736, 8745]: 17.17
